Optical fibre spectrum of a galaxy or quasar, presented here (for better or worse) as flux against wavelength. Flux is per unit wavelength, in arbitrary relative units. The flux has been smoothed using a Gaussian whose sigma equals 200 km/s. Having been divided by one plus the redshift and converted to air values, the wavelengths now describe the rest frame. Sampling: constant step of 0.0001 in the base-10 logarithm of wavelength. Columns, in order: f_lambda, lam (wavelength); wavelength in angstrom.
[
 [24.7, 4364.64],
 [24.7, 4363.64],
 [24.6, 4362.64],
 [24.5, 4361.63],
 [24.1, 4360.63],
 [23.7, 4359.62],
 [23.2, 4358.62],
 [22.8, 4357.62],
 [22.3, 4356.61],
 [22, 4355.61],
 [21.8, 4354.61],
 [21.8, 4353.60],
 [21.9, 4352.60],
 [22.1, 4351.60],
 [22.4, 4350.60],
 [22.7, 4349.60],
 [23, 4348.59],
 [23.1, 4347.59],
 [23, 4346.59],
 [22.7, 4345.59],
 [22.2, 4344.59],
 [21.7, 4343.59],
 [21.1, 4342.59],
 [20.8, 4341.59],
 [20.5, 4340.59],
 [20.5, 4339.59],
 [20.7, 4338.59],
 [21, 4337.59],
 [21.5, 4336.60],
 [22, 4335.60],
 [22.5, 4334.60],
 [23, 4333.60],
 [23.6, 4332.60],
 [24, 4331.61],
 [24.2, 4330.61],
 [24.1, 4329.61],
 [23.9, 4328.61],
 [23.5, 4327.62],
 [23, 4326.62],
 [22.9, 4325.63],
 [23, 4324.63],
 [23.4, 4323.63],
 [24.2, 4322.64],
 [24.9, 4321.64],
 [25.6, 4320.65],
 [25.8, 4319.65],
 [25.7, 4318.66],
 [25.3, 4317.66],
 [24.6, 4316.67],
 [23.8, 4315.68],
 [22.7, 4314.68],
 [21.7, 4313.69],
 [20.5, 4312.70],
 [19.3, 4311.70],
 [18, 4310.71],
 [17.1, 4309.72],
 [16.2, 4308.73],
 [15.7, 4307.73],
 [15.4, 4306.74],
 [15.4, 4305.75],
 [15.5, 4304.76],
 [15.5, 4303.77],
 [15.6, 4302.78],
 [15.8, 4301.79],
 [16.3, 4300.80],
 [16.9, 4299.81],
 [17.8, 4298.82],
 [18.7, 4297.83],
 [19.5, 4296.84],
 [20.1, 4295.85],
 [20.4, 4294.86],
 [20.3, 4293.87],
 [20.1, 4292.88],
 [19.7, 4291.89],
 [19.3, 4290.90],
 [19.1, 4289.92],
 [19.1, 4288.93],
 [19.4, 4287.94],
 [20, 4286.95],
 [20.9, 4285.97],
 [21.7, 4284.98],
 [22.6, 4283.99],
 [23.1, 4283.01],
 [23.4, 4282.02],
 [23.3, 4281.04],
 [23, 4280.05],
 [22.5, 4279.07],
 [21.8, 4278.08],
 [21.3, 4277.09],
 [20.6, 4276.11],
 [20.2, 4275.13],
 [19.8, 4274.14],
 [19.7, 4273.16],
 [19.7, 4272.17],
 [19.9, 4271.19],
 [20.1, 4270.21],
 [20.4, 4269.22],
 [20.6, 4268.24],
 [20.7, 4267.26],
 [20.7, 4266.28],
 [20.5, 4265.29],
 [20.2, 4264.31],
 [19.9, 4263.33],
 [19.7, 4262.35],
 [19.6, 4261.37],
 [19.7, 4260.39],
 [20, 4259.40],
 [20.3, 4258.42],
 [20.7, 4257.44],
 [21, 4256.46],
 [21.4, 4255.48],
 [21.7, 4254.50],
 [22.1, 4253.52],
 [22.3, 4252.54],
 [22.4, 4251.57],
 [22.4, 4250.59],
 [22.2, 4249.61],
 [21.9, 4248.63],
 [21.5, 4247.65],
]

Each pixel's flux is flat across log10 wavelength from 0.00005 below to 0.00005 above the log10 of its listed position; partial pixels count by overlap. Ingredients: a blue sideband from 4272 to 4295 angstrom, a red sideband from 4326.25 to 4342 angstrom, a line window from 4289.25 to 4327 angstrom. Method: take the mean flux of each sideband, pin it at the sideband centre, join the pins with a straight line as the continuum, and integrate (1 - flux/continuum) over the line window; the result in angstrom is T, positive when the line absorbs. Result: 2.7 angstrom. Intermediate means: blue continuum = 20.9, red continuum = 22.4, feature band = 20.1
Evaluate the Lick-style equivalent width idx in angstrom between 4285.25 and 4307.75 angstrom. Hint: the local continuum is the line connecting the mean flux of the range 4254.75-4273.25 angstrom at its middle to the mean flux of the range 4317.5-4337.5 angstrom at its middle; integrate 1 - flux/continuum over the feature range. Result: 3.89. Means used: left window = 20.3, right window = 23.7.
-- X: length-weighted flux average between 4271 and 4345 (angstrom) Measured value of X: 20.9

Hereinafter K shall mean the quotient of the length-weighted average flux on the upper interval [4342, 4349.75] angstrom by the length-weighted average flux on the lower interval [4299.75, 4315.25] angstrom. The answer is 1.29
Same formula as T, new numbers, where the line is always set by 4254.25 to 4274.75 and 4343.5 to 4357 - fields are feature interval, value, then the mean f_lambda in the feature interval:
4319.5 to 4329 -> -0.98 angstrom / 24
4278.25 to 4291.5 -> -0.37 angstrom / 21.3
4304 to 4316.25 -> 1.70 angstrom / 18.4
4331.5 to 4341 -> 0.07 angstrom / 21.9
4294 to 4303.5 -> 1.43 angstrom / 17.9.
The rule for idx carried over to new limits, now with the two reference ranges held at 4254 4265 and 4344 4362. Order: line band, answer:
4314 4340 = -1.6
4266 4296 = 0.2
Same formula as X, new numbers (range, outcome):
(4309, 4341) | 22.7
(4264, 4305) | 19.9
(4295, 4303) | 17.8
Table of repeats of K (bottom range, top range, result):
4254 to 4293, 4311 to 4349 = 1.10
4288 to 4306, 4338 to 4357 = 1.21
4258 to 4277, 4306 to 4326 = 1.08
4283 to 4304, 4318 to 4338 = 1.23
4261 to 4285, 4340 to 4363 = 1.07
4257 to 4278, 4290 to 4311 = 0.87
